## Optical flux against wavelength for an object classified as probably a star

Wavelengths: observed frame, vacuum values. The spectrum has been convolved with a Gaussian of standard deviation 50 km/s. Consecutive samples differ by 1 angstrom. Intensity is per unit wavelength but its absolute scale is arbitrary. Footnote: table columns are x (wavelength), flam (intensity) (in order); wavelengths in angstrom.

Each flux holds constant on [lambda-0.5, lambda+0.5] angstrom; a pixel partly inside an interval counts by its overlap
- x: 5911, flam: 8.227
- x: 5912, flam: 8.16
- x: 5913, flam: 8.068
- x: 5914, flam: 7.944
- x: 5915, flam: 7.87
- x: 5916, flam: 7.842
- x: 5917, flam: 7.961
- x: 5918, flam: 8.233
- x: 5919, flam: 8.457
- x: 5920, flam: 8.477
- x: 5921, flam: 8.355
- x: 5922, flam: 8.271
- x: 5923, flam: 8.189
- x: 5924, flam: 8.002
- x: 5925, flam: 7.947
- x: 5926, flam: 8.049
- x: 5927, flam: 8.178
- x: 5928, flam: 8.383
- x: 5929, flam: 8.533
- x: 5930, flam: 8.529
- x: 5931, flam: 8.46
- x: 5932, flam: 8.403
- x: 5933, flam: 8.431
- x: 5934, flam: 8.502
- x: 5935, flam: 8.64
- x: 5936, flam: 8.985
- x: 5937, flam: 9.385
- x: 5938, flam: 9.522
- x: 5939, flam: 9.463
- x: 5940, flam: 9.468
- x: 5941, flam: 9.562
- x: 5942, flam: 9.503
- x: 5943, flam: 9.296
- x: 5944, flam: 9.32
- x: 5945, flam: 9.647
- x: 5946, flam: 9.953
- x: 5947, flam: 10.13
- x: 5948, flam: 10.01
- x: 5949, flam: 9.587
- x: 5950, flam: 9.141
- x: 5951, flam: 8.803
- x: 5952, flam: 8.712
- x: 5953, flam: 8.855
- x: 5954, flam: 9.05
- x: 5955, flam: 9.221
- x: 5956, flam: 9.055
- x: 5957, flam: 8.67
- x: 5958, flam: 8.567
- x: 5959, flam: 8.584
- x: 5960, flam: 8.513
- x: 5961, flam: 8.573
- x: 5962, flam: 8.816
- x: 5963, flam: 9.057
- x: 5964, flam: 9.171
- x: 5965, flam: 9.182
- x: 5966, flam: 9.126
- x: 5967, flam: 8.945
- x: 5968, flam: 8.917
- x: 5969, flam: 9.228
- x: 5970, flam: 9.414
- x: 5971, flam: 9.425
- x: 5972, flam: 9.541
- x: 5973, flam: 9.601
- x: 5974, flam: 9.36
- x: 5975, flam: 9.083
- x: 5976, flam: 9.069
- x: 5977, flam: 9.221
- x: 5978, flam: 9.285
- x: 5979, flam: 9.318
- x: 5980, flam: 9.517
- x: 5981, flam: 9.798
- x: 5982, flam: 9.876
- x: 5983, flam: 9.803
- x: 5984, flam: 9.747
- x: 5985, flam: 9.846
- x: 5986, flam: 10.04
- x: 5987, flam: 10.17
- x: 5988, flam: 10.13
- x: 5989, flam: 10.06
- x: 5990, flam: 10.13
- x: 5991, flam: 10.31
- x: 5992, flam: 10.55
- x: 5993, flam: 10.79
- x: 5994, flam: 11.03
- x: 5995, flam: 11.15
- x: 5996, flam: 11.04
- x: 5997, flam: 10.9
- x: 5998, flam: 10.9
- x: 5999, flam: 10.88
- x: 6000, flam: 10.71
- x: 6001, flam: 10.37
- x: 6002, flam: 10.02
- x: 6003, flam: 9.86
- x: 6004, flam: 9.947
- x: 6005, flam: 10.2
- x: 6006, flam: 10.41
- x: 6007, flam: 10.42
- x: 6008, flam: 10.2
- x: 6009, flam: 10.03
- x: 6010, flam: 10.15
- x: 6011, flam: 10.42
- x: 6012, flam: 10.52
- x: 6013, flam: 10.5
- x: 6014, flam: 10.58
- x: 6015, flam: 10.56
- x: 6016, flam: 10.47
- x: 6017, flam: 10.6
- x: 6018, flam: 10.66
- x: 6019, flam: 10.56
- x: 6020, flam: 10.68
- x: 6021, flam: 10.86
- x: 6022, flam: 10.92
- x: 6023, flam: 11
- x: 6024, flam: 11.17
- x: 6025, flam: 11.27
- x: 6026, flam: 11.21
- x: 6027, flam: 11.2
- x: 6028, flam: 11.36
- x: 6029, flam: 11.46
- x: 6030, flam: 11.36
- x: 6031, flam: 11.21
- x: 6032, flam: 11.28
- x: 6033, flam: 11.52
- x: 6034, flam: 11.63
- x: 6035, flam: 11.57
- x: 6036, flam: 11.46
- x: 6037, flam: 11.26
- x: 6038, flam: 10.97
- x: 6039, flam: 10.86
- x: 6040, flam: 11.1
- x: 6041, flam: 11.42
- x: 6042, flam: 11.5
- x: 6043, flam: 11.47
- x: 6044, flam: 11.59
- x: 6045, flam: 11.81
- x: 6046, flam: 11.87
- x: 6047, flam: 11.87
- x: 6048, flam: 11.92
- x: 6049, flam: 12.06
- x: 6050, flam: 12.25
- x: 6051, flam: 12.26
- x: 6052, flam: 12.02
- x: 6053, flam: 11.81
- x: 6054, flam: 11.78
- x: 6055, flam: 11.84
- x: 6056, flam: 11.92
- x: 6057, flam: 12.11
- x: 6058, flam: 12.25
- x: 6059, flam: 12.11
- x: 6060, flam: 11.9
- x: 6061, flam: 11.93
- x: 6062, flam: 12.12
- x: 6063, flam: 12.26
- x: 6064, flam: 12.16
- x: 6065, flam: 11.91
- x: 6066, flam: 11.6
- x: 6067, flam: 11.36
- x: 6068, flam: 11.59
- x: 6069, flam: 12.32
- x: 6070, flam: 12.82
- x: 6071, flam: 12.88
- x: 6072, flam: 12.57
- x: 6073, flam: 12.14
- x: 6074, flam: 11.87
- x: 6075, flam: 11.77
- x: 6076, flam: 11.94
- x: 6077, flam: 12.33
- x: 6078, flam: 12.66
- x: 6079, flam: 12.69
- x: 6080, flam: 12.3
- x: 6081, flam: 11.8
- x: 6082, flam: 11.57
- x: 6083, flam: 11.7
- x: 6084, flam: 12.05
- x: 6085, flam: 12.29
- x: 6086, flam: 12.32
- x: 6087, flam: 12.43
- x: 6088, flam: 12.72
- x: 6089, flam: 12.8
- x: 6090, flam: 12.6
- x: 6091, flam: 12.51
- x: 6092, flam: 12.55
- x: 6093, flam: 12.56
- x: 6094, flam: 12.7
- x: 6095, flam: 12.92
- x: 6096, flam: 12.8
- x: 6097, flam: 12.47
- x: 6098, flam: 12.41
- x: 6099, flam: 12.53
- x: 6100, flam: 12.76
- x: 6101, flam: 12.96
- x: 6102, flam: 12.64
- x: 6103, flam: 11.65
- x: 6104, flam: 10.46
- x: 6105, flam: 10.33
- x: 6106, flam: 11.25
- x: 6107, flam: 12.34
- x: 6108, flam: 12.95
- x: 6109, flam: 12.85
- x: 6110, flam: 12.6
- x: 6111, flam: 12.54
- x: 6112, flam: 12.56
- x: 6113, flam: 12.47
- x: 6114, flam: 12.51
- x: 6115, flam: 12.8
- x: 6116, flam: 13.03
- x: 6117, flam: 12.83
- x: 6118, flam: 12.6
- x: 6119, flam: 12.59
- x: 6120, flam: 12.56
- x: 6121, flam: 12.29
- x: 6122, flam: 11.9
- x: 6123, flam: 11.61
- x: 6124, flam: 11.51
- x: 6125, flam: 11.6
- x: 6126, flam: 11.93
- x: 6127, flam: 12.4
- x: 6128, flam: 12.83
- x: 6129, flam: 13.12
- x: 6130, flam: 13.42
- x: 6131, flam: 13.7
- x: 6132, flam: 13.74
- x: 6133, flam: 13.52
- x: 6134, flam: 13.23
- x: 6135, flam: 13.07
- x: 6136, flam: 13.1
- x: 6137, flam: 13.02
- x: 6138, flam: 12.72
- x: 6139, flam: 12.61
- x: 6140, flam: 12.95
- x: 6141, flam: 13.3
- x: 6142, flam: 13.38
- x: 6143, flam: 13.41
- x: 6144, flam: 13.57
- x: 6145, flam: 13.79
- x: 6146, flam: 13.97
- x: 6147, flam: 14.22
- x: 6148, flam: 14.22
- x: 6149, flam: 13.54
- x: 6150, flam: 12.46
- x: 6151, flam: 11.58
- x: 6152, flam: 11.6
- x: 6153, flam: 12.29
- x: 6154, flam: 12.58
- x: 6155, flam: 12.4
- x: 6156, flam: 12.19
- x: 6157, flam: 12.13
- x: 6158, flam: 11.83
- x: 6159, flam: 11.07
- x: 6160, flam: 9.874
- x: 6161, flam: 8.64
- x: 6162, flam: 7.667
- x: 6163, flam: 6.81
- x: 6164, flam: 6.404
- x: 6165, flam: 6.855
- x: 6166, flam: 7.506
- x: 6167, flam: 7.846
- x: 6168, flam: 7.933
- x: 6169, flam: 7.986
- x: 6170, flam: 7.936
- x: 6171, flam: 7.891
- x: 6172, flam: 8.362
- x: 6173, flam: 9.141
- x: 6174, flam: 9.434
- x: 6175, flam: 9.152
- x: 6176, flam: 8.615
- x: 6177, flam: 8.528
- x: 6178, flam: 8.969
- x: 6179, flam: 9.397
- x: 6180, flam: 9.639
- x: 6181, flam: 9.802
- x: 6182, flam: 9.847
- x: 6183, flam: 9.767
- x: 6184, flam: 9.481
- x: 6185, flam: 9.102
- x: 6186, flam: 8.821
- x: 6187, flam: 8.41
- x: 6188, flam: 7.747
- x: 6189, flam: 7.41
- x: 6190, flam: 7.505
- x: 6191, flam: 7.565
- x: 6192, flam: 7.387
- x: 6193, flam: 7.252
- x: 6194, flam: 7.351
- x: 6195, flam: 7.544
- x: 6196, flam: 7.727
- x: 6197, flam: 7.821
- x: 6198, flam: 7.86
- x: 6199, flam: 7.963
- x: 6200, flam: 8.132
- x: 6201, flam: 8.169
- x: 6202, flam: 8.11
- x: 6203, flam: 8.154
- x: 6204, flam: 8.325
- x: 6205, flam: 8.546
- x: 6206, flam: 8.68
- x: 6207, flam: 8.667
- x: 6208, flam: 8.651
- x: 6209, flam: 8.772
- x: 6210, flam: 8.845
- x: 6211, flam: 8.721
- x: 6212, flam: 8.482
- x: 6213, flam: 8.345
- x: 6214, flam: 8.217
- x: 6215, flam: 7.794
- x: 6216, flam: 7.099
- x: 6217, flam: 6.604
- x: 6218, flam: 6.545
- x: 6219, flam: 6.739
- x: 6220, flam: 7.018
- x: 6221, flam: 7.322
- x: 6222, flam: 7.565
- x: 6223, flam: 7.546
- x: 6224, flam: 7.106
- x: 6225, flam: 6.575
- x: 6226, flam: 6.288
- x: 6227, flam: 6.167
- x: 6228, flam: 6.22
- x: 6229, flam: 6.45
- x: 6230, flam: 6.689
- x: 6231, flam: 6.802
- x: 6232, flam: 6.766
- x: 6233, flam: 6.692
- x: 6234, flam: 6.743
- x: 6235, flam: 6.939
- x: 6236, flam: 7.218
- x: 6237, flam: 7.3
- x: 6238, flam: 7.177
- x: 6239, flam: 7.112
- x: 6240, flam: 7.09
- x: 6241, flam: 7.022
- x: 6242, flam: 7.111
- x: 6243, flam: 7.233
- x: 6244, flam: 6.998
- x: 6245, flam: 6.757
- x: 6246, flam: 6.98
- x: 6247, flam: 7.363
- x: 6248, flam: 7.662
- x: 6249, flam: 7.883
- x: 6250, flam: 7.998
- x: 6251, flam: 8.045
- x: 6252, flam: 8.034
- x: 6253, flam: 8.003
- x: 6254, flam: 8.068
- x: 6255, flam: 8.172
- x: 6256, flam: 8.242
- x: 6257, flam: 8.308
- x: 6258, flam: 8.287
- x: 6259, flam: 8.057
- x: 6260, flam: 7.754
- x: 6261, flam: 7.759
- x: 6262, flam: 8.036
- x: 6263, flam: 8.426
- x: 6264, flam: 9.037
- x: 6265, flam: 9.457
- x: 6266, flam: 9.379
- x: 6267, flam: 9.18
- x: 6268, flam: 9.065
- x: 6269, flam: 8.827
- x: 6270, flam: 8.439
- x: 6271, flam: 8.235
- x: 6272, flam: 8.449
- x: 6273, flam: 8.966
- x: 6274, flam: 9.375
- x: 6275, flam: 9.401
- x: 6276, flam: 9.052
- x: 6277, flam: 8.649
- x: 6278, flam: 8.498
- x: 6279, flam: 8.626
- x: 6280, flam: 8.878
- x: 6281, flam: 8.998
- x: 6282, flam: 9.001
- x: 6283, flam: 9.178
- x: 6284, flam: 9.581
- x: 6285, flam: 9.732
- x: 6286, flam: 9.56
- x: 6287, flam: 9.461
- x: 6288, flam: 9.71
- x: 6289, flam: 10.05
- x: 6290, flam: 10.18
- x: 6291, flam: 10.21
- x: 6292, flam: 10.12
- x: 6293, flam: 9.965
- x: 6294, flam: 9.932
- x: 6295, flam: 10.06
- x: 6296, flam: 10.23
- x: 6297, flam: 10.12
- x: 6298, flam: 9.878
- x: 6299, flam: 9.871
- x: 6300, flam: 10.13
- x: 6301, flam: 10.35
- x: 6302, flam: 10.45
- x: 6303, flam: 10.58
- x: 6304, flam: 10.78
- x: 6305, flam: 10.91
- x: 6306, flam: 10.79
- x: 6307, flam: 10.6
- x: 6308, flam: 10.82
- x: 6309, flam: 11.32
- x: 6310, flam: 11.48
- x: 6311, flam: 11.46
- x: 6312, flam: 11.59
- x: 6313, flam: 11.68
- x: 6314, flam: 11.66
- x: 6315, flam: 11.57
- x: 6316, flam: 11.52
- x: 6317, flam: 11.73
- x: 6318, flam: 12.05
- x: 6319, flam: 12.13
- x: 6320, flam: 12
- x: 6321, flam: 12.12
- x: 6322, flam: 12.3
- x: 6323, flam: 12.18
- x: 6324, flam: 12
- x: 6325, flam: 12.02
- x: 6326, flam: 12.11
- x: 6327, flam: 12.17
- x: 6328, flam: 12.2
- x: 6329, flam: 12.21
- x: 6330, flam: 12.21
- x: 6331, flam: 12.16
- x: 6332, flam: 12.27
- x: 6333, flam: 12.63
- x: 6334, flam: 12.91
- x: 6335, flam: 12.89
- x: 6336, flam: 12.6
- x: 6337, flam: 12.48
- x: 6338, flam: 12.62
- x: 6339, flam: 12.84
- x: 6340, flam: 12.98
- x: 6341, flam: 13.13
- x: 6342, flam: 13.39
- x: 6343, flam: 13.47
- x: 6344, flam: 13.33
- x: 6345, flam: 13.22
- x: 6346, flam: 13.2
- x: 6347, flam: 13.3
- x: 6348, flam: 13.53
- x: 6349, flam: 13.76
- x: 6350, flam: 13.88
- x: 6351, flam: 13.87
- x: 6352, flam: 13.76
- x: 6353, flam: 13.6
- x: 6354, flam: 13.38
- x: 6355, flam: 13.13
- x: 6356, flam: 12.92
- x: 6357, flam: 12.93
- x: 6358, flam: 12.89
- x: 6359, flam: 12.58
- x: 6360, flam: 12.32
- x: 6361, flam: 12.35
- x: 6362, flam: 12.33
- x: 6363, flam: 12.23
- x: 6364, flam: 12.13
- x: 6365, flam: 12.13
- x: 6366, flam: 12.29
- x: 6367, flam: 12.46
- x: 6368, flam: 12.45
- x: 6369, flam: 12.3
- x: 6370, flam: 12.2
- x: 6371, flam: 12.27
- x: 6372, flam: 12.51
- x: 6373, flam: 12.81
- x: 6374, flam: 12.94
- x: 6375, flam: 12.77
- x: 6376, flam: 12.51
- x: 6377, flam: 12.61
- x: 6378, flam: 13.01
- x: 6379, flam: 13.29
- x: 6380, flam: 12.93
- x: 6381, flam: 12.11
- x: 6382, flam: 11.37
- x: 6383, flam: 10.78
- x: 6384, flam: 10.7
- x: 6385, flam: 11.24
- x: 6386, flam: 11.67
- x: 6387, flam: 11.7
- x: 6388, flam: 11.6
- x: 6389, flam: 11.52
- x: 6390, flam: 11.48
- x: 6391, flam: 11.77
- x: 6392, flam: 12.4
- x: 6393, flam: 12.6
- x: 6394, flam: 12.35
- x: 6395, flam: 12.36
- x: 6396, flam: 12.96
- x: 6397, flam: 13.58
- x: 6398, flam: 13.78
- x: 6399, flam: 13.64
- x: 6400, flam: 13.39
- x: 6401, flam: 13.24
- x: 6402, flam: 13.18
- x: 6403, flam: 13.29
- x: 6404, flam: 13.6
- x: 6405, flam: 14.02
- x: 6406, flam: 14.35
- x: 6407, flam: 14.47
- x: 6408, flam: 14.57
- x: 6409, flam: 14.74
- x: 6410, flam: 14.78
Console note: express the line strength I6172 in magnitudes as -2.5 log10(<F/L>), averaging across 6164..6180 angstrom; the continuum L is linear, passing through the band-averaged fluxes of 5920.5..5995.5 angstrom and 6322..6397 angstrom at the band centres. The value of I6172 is 0.30 mag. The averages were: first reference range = 9.24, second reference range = 12.5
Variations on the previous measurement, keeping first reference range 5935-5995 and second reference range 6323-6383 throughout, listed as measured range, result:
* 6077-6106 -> -0.17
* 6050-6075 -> -0.17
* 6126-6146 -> -0.21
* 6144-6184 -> 0.10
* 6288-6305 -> 0.20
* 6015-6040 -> -0.12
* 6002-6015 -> -0.05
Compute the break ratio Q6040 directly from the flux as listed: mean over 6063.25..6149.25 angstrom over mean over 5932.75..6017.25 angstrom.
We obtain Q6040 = 1.30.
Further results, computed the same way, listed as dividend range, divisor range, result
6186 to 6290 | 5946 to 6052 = 0.78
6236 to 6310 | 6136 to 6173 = 0.81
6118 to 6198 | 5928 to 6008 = 1.11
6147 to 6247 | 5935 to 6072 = 0.80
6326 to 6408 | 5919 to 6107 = 1.20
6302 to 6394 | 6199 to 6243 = 1.65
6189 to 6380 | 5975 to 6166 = 0.86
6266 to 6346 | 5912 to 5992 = 1.20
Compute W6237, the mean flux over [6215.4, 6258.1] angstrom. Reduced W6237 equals 7.2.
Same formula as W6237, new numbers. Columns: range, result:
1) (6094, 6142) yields 12.6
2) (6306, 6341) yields 12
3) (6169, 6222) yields 8.25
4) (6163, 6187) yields 8.58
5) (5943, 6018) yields 9.77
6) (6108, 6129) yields 12.4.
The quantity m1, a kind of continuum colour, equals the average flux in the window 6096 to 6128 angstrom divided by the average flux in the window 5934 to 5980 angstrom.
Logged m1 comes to 1.33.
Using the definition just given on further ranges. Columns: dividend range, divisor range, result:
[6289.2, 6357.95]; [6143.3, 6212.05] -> 1.28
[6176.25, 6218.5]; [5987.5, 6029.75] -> 0.78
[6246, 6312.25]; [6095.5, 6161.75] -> 0.74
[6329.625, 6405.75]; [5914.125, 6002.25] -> 1.37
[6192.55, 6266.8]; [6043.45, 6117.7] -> 0.63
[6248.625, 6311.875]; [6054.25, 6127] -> 0.76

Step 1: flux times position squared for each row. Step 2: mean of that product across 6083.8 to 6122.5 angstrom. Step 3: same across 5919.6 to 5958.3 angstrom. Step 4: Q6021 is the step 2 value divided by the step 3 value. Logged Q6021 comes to 1.47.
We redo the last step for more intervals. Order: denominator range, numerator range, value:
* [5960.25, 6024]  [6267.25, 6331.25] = 1.15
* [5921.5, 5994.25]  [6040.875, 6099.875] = 1.37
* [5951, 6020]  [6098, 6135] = 1.33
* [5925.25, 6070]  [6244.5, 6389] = 1.18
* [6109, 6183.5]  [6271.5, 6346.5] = 1.03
